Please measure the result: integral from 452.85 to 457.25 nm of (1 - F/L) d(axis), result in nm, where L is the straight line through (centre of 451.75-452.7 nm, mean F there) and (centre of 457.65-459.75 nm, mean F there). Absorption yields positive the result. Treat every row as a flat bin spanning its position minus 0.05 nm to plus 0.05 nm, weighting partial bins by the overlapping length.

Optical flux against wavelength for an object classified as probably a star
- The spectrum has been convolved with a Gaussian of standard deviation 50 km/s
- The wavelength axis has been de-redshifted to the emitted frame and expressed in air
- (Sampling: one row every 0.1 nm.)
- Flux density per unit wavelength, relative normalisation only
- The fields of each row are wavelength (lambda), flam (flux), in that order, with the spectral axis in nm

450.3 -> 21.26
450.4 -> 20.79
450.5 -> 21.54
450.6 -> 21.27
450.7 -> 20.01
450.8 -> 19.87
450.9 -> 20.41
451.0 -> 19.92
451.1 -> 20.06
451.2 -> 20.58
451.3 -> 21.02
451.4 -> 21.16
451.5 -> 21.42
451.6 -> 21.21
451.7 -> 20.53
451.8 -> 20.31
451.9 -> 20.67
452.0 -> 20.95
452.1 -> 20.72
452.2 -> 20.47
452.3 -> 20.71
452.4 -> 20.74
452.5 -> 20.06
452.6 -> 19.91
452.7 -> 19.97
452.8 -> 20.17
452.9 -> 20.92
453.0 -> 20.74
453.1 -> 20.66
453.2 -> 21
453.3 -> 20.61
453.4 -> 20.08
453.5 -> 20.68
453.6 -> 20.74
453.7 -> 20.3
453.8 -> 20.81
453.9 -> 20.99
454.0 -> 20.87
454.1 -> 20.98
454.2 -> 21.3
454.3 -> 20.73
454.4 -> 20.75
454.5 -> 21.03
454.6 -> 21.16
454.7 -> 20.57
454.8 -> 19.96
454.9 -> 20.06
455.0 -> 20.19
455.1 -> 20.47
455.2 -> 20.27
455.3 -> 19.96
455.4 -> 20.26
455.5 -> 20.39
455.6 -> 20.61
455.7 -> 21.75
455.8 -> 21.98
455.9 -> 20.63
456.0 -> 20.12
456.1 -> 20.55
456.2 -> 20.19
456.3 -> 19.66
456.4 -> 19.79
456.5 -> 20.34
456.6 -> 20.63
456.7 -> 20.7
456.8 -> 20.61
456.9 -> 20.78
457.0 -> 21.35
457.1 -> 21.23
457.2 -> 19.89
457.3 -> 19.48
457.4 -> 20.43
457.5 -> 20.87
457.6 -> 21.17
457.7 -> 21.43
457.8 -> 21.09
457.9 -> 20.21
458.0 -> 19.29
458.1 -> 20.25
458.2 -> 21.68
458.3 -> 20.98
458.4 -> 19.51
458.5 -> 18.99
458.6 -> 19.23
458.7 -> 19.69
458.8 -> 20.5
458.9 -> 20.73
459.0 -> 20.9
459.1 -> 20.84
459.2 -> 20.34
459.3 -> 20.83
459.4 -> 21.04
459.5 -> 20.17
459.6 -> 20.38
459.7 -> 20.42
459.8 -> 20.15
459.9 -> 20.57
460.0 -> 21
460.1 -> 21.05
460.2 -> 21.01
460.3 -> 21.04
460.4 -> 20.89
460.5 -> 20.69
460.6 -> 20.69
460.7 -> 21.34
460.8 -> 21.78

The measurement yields -0.04 nm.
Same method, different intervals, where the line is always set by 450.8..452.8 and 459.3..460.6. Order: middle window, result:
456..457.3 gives 0.014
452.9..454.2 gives -0.010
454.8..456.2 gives 0.006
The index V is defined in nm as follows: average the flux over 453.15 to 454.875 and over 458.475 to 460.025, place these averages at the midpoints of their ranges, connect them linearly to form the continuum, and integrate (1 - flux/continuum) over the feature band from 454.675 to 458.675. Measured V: 0.02 nm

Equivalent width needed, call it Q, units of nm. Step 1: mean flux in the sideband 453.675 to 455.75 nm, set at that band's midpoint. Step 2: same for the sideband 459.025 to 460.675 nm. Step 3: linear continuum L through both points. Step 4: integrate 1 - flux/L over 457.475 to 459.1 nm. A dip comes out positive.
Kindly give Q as 0.02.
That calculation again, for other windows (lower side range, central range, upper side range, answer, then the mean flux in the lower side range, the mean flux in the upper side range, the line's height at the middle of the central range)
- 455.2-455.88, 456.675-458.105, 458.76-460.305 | 0.009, 20.8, 20.7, 20.7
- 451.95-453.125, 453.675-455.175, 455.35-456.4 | -0.010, 20.5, 20.6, 20.5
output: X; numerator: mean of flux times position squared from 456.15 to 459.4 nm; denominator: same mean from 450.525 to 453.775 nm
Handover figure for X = 1.02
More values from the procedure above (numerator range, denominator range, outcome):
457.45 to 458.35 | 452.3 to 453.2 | 1.04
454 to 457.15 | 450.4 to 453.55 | 1.02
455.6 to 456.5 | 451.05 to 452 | 1.01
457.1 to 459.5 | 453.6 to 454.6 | 1.00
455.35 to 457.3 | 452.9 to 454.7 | 1.00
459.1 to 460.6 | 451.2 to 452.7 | 1.04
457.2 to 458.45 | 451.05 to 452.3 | 1.02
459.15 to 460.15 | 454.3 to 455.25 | 1.03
